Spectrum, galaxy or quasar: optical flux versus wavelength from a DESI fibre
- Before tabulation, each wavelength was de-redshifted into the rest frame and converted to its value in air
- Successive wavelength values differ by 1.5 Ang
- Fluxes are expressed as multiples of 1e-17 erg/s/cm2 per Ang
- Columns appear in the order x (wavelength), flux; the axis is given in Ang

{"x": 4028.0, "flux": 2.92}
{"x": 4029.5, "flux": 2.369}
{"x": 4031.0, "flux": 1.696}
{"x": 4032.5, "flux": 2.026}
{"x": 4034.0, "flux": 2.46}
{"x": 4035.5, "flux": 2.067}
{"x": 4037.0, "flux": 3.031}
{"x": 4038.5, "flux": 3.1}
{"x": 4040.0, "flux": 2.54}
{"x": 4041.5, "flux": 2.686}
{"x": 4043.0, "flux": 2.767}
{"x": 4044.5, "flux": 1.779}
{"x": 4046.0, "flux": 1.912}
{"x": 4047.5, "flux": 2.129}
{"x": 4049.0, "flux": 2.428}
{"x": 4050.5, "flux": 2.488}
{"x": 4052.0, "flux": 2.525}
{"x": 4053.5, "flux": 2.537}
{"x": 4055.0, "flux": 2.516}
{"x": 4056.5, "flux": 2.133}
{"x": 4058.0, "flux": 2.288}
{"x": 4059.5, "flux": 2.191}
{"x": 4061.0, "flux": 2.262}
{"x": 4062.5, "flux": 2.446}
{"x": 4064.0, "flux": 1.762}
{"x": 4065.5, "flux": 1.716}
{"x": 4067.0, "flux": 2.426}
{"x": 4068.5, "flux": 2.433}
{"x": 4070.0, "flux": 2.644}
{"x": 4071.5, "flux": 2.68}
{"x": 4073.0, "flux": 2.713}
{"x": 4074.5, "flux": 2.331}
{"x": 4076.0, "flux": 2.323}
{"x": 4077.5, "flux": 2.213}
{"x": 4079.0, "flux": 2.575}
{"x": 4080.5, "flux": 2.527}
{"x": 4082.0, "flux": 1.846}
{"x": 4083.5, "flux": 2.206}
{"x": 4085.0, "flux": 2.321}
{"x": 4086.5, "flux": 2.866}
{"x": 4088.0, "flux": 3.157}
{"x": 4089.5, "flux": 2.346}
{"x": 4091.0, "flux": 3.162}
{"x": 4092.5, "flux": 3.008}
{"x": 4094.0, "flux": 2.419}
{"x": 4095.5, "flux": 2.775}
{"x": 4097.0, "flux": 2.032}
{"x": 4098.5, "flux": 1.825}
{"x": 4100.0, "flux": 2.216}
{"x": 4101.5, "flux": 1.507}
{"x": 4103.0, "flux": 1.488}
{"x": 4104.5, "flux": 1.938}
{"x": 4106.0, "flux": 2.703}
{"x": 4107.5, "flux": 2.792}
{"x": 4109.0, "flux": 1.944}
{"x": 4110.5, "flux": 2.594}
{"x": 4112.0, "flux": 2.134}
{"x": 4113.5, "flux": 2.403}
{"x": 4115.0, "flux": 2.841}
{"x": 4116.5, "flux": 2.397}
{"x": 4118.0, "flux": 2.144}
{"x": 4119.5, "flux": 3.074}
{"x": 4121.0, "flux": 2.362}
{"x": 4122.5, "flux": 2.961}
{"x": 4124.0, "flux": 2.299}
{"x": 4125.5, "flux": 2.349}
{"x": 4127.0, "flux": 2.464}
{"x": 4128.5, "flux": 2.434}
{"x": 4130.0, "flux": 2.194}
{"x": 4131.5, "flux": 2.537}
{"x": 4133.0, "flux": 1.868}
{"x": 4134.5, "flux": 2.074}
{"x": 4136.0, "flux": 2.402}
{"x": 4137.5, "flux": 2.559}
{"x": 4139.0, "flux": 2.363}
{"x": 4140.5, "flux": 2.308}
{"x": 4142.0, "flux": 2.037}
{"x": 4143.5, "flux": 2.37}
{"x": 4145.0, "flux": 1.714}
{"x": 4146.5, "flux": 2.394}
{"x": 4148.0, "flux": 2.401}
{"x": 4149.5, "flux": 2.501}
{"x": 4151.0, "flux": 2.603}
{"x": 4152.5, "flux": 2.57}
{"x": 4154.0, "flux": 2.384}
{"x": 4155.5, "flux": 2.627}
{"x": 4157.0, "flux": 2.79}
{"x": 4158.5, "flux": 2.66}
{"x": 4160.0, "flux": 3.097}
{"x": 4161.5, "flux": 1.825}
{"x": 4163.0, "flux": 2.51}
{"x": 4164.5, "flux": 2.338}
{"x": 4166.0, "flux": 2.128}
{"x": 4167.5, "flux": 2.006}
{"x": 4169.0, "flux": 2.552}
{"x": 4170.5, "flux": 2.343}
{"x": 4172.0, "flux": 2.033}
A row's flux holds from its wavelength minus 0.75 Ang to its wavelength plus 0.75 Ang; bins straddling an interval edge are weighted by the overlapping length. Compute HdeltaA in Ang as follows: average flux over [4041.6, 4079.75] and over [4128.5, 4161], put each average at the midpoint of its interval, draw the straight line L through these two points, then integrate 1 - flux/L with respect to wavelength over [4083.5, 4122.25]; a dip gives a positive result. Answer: -0.9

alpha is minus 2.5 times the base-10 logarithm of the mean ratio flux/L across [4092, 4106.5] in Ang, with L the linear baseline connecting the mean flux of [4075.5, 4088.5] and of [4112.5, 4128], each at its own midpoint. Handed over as 0.14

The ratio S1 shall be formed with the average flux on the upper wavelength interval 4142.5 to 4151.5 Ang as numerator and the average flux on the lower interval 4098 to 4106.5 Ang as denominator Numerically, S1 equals 1.2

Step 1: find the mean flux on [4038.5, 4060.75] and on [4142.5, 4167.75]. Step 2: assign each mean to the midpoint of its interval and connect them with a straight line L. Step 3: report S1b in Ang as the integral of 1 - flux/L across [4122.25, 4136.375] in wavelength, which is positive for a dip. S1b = 0.4 Ang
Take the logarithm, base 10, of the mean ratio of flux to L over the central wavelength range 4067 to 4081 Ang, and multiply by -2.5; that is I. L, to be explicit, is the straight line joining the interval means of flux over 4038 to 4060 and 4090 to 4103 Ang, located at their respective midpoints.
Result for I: -0.06 mag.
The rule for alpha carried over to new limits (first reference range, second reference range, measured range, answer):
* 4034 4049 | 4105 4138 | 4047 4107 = 0.037 mag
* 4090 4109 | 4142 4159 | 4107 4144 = -0.010 mag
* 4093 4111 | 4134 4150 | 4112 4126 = -0.132 mag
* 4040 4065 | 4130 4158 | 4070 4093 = -0.102 mag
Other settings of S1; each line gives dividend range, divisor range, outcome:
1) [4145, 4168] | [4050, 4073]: 1.04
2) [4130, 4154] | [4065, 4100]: 0.94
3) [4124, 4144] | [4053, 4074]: 0.99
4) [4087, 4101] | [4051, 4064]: 1.09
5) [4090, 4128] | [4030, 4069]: 1.03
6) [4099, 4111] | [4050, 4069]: 0.93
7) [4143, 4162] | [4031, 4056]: 1.02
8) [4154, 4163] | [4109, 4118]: 1.07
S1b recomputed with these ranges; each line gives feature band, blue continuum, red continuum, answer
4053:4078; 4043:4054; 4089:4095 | 1.39 Ang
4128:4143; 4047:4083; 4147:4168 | 0.97 Ang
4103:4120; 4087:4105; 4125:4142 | -0.55 Ang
